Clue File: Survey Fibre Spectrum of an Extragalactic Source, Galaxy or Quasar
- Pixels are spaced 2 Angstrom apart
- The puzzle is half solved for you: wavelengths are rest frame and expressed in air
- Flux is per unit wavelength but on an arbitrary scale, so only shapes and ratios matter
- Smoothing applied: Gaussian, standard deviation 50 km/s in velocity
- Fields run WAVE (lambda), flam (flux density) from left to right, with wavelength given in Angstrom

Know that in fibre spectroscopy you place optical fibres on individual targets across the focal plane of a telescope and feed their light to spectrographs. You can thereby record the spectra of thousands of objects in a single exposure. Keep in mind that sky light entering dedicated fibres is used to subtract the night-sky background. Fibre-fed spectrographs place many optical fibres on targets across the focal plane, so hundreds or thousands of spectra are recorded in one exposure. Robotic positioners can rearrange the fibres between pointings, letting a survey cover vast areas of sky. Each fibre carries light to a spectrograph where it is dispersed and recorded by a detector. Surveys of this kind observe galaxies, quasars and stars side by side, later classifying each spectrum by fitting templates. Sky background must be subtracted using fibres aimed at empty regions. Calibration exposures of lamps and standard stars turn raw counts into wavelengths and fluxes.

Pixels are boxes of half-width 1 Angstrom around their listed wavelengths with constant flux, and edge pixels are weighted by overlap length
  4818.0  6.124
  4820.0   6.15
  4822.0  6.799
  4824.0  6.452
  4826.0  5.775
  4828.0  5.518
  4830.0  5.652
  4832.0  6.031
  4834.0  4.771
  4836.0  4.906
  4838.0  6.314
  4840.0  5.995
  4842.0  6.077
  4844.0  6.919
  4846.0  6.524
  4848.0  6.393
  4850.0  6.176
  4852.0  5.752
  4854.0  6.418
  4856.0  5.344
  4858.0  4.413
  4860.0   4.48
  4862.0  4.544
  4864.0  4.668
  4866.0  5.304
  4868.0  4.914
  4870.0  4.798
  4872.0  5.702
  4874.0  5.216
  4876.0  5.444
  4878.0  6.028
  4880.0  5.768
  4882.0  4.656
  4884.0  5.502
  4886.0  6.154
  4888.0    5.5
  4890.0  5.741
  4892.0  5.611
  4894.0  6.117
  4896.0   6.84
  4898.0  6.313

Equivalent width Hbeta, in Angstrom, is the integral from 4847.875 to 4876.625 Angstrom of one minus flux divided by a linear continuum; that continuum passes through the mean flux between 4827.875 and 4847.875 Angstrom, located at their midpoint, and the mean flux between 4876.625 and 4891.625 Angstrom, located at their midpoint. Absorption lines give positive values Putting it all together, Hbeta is 2.4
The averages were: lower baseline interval 5.91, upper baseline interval 5.62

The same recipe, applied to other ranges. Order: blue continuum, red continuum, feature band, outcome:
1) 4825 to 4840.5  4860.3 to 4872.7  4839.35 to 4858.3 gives -2.7 Angstrom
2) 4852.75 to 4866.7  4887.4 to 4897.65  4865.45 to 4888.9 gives 0.5 Angstrom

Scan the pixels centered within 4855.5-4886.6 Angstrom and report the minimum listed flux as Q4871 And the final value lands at 4.413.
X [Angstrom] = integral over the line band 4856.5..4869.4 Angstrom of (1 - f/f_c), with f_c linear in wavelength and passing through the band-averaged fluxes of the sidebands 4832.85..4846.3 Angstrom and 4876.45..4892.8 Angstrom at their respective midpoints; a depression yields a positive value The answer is 2.3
